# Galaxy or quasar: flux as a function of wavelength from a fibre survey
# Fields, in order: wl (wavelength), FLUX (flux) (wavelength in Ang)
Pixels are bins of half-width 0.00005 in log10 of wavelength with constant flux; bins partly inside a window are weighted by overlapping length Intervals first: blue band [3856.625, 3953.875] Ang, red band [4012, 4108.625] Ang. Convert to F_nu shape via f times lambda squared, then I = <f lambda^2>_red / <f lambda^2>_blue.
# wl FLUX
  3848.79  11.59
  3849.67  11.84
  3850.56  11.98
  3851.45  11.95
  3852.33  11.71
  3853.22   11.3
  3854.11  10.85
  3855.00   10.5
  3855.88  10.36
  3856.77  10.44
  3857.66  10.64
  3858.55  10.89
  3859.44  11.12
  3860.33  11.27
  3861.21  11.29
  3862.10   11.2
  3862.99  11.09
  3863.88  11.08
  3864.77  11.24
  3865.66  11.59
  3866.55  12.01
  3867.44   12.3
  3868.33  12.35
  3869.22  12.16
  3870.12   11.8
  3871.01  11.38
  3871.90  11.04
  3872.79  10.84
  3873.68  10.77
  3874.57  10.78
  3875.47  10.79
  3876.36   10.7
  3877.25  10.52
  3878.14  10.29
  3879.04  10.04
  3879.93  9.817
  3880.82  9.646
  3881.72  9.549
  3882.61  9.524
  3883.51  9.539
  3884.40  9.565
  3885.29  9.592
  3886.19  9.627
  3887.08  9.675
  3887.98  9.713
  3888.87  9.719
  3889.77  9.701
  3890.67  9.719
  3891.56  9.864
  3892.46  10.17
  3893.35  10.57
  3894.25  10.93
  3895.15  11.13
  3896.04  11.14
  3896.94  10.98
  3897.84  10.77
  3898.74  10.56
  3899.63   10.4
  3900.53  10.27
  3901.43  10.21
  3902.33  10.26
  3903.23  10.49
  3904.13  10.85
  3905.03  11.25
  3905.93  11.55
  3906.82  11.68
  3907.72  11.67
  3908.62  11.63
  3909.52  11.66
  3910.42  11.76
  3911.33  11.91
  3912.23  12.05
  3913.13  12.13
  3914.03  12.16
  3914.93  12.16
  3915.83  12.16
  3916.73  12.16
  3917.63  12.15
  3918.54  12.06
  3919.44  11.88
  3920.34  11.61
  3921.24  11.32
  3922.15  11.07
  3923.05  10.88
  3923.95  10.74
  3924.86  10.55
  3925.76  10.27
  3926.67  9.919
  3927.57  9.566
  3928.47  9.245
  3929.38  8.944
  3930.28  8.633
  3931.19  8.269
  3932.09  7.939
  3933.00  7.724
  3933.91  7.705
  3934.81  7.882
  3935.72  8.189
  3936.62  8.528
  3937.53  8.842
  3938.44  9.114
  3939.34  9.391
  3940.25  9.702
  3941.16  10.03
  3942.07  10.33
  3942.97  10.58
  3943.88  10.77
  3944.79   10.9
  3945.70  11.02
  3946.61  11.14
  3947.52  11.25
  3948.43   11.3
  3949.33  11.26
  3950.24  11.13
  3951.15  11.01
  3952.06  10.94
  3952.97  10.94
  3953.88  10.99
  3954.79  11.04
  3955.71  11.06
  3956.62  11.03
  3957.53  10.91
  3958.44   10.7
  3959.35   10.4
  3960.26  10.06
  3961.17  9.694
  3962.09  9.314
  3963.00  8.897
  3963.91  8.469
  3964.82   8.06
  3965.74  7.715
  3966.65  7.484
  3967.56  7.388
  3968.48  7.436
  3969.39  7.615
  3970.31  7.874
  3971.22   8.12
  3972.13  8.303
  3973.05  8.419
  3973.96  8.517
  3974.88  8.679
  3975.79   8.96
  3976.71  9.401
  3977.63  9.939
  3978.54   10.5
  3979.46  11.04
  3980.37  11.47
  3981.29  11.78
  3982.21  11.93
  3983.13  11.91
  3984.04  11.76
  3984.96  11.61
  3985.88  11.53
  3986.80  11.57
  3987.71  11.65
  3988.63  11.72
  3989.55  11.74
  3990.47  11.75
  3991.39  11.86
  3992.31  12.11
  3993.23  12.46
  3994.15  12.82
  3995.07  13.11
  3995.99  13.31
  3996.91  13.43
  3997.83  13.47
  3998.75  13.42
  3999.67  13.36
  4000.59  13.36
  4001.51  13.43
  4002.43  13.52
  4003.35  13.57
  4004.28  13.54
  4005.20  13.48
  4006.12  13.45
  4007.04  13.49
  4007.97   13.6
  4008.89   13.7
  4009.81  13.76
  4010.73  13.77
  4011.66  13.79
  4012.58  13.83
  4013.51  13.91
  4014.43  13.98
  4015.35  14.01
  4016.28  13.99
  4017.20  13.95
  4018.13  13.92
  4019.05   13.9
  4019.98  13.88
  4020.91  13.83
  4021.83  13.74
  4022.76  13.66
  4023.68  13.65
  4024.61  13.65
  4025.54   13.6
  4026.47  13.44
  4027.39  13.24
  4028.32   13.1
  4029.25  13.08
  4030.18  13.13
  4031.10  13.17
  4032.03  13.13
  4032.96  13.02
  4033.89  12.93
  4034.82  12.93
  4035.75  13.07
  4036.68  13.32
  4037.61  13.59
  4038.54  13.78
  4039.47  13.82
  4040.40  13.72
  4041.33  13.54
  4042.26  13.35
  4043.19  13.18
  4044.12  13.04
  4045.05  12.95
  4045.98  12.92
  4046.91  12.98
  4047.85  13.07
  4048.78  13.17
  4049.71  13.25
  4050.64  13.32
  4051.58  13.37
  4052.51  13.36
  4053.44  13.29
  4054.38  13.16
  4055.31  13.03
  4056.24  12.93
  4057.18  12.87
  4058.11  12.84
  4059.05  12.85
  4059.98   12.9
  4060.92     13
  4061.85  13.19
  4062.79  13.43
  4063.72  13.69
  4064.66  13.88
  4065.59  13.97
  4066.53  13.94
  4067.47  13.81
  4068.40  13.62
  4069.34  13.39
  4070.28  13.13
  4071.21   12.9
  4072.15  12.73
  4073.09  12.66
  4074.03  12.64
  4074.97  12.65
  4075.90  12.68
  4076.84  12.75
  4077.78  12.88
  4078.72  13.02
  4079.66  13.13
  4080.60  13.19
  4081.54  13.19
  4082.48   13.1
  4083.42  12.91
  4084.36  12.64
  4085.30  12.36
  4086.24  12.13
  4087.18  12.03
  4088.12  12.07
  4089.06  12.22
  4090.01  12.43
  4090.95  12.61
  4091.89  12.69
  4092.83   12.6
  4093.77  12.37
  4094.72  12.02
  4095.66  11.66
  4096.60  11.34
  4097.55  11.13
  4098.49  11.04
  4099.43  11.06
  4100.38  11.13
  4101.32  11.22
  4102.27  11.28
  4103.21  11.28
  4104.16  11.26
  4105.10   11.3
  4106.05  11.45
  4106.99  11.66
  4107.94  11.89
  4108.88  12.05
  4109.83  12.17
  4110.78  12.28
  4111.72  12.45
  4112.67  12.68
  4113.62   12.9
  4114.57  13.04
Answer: 1.32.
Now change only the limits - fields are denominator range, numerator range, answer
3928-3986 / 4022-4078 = 1.42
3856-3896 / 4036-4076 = 1.36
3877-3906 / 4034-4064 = 1.40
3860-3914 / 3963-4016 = 1.12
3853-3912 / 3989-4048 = 1.33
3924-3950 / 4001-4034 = 1.47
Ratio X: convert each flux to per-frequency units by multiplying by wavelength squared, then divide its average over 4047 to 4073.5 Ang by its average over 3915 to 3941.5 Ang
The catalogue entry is 1.4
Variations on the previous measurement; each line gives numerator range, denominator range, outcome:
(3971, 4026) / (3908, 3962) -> 1.22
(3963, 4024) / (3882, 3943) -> 1.19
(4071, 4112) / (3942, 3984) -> 1.30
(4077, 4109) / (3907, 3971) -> 1.28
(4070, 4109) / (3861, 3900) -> 1.28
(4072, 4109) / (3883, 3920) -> 1.22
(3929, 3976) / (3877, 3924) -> 0.90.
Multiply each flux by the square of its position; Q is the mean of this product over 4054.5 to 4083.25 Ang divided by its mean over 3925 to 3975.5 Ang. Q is 1.5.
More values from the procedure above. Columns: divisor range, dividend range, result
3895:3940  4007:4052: 1.36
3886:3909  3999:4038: 1.36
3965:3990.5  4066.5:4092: 1.36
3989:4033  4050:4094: 1.00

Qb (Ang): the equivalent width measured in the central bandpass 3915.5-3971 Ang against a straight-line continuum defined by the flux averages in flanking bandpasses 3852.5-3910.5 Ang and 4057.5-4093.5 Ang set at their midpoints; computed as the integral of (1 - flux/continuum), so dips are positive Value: 7.4 Ang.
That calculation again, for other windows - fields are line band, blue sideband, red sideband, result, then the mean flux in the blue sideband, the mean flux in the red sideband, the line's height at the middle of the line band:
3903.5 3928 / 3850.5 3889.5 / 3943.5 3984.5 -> -2.5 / 10.8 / 9.96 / 10.4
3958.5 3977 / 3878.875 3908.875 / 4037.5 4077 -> 4.9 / 10.3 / 13.2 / 11.6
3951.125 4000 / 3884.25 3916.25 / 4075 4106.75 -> 3.4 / 10.8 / 12.1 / 11.3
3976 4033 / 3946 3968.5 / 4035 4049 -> -4.9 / 10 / 13.3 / 11.9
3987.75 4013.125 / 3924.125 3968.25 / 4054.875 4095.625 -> -4.7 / 9.71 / 12.9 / 11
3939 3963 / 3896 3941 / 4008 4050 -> 1.5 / 10.5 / 13.5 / 11.4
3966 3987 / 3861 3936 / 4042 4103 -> 3.5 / 10.6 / 12.7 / 11.6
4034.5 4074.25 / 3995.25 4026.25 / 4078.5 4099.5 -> -1.1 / 13.7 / 12.3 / 12.9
